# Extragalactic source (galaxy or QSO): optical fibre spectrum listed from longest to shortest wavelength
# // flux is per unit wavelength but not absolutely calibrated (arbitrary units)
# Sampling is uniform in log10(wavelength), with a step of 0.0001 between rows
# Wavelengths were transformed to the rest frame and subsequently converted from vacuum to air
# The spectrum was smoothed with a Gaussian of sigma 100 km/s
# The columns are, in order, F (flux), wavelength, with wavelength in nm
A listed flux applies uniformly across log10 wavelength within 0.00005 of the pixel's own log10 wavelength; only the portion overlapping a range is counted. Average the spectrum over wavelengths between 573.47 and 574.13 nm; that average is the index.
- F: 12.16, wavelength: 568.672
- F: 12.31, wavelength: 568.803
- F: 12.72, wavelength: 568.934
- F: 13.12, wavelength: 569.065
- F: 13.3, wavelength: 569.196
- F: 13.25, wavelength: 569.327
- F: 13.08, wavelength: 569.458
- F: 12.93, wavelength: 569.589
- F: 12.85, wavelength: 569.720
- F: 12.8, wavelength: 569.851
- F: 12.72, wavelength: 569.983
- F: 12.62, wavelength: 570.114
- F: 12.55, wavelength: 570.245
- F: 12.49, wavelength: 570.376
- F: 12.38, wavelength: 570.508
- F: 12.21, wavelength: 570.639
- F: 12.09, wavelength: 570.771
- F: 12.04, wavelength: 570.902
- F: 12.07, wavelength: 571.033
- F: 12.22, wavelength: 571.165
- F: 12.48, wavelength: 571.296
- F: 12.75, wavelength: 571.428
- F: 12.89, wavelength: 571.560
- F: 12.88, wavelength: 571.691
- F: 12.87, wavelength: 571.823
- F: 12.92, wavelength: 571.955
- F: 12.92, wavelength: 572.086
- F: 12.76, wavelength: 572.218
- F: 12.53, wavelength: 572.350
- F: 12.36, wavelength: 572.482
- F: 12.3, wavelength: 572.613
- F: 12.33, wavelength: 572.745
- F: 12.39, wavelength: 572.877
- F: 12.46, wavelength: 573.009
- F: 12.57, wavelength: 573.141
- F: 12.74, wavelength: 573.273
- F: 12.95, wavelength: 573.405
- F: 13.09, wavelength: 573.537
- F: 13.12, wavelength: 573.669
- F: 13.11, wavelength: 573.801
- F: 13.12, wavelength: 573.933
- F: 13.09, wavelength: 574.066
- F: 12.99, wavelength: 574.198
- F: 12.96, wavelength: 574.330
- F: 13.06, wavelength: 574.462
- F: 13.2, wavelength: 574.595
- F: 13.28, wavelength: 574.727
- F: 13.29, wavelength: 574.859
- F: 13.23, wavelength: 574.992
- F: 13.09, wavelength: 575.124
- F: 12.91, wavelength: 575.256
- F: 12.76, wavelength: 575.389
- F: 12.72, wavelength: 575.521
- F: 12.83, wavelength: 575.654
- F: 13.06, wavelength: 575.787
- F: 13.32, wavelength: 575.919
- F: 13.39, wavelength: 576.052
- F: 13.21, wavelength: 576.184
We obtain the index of 13.1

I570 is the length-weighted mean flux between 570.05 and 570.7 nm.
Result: 12.5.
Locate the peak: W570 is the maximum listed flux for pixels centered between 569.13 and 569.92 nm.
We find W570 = 13.3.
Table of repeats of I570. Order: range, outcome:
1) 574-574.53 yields 13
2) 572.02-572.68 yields 12.6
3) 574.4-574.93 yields 13.2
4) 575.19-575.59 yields 12.8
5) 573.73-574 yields 13.1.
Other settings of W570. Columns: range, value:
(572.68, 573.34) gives 12.74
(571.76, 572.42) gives 12.92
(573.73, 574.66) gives 13.2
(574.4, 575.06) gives 13.29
